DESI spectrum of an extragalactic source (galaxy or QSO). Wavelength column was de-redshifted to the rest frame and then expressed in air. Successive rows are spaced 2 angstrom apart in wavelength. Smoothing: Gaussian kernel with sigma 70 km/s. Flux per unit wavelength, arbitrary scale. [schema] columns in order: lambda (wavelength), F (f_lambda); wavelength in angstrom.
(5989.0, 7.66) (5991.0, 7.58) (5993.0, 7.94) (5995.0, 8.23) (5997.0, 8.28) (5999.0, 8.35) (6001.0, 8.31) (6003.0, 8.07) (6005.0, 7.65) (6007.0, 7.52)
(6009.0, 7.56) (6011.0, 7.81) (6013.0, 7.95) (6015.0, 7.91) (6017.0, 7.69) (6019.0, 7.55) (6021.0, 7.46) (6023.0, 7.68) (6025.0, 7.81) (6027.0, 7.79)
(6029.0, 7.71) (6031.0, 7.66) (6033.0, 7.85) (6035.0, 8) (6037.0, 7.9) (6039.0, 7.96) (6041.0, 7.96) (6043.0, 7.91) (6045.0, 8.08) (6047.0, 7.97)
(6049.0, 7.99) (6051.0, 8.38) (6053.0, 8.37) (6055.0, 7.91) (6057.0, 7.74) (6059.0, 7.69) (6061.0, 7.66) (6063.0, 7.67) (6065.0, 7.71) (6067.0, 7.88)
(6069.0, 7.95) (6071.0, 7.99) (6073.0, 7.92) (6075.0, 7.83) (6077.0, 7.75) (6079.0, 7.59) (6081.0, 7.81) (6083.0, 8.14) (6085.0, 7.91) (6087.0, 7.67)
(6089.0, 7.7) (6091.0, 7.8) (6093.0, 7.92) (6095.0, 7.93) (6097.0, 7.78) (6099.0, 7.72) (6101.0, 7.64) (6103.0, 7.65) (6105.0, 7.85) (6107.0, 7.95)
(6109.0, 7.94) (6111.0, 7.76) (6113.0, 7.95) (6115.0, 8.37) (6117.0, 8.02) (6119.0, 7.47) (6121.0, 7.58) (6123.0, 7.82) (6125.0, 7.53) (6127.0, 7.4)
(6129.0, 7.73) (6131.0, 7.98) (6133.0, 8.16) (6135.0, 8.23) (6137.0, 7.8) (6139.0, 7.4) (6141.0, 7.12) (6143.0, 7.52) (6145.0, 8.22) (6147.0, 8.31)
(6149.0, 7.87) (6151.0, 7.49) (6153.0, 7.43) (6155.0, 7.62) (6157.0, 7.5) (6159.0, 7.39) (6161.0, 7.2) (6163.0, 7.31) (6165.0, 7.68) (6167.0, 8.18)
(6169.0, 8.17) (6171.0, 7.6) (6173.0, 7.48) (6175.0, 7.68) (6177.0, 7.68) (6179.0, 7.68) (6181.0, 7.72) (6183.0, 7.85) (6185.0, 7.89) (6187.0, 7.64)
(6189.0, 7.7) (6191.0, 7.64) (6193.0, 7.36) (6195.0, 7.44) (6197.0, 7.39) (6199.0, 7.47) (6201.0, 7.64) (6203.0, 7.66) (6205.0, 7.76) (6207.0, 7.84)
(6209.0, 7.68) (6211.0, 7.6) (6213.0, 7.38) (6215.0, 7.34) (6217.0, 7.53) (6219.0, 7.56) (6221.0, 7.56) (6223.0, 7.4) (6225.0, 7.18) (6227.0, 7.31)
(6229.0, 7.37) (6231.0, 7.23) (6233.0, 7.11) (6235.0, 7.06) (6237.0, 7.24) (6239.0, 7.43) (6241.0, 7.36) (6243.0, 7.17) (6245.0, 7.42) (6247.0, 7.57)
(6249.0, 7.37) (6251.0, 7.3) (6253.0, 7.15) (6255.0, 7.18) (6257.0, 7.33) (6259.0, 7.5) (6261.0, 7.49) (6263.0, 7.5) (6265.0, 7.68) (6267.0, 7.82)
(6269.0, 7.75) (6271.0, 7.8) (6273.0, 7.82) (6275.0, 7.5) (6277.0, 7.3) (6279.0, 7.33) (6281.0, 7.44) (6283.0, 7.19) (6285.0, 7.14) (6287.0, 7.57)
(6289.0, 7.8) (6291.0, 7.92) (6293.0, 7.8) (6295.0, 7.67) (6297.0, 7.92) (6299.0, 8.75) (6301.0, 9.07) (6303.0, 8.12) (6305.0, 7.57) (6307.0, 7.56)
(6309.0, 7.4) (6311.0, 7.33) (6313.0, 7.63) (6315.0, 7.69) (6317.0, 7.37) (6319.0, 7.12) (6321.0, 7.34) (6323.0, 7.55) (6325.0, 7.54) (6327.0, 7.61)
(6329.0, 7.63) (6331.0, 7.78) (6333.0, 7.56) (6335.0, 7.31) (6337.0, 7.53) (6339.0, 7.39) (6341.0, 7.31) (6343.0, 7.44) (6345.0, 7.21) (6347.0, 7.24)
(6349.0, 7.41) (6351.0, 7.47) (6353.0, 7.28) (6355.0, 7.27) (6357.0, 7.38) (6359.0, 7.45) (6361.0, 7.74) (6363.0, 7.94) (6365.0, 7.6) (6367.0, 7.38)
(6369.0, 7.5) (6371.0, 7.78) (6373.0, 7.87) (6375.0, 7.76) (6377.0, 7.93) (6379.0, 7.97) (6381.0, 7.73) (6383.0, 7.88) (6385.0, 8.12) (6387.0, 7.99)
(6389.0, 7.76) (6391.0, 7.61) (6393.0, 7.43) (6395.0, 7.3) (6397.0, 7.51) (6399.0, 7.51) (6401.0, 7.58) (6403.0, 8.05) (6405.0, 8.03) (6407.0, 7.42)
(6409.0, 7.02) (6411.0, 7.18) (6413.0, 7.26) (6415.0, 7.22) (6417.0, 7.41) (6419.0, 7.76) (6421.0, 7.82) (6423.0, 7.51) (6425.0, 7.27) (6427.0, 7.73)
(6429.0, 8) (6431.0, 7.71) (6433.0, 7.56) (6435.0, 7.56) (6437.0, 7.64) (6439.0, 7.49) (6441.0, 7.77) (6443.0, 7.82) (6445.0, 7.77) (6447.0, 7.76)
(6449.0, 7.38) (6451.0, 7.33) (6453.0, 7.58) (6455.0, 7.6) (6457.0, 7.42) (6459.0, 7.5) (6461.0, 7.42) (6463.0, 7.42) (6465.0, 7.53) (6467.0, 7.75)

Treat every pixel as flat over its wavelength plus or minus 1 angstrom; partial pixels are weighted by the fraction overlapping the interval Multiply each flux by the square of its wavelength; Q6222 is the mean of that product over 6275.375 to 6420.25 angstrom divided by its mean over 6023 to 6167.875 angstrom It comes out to 1.1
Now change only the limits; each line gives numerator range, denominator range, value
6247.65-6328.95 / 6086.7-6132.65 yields 1.03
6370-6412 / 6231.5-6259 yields 1.10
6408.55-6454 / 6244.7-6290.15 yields 1.06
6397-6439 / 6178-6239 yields 1.08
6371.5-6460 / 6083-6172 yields 1.08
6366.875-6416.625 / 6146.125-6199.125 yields 1.07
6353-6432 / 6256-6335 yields 1.03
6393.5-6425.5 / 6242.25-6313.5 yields 1.03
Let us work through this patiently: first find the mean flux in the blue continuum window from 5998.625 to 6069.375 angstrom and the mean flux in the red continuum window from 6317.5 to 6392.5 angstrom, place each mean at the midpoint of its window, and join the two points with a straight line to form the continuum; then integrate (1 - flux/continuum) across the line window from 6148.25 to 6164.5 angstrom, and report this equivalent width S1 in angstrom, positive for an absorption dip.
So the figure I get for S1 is 0.6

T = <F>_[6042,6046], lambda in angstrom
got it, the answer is 8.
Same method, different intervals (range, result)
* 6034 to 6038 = 7.95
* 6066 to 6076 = 7.91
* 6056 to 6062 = 7.7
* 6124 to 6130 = 7.55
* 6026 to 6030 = 7.75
